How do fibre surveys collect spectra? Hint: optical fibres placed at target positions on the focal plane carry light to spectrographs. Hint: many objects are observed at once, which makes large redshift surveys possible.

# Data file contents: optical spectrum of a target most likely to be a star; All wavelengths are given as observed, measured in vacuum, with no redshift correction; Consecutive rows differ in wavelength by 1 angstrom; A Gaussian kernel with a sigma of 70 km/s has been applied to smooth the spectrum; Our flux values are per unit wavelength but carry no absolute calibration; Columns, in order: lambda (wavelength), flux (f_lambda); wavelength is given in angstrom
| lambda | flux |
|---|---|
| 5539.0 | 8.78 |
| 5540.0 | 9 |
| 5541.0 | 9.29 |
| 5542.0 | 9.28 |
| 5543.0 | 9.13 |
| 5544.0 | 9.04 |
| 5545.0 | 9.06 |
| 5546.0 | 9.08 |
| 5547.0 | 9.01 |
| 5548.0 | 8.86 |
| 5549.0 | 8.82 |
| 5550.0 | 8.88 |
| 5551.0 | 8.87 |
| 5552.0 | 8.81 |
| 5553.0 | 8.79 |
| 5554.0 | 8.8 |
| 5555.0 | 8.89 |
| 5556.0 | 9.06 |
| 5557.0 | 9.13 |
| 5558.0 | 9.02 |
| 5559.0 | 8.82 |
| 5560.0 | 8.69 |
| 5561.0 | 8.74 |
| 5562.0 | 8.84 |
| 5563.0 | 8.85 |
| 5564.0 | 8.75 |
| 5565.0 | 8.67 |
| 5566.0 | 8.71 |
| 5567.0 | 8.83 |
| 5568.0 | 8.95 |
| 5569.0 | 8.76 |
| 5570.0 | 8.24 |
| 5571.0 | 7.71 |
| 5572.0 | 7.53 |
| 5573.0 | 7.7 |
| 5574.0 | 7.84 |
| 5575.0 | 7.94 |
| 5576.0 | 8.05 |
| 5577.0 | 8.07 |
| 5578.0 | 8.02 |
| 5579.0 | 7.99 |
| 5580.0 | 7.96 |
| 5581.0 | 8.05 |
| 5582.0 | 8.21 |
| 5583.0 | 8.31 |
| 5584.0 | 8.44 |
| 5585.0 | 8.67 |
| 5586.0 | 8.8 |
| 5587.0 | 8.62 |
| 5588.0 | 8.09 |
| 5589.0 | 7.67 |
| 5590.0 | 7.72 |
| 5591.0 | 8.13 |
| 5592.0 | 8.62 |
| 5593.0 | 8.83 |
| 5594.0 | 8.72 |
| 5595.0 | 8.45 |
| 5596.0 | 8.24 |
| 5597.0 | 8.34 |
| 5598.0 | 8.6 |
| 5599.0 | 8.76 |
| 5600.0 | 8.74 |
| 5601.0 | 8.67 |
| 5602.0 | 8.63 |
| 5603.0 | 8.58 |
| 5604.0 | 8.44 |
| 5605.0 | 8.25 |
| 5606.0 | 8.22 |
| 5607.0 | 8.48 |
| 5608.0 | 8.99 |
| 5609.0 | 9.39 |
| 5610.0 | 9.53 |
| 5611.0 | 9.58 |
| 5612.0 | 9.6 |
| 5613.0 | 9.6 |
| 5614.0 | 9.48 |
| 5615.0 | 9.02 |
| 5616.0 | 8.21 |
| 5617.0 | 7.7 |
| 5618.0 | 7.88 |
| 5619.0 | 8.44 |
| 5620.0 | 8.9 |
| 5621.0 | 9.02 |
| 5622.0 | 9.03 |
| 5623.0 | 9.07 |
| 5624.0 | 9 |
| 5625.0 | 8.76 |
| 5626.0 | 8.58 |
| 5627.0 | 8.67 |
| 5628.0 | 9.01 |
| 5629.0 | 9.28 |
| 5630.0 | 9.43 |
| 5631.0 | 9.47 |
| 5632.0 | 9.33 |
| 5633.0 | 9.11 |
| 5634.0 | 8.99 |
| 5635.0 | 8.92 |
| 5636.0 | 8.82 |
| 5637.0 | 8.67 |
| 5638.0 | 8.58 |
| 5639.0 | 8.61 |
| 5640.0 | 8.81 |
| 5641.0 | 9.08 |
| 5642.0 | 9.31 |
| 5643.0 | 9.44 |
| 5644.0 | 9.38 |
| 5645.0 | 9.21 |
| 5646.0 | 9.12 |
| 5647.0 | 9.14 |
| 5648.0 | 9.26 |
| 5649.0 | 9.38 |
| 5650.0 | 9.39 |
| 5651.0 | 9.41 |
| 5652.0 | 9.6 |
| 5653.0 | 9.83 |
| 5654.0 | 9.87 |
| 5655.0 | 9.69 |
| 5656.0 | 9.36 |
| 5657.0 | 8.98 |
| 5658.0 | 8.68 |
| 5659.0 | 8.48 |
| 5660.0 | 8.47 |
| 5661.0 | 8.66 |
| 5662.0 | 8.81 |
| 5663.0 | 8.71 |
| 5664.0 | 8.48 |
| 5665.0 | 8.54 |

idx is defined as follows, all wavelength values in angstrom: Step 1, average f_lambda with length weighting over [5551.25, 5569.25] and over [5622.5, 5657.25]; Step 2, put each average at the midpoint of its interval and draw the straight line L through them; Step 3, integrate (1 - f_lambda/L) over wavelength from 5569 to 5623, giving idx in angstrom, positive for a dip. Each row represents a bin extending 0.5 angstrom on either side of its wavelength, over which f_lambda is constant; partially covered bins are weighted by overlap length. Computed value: 3.1 angstrom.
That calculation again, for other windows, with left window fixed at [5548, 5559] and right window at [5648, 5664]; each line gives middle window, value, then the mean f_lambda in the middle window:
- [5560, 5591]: 2.3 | 8.29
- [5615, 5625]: 0.5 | 8.61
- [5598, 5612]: 0.3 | 8.81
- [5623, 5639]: 0.2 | 8.97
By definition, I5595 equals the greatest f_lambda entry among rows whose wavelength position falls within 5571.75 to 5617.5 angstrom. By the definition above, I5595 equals 9.6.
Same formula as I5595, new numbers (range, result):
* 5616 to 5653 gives 9.83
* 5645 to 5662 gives 9.87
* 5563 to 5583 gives 8.95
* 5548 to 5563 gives 9.13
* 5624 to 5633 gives 9.47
